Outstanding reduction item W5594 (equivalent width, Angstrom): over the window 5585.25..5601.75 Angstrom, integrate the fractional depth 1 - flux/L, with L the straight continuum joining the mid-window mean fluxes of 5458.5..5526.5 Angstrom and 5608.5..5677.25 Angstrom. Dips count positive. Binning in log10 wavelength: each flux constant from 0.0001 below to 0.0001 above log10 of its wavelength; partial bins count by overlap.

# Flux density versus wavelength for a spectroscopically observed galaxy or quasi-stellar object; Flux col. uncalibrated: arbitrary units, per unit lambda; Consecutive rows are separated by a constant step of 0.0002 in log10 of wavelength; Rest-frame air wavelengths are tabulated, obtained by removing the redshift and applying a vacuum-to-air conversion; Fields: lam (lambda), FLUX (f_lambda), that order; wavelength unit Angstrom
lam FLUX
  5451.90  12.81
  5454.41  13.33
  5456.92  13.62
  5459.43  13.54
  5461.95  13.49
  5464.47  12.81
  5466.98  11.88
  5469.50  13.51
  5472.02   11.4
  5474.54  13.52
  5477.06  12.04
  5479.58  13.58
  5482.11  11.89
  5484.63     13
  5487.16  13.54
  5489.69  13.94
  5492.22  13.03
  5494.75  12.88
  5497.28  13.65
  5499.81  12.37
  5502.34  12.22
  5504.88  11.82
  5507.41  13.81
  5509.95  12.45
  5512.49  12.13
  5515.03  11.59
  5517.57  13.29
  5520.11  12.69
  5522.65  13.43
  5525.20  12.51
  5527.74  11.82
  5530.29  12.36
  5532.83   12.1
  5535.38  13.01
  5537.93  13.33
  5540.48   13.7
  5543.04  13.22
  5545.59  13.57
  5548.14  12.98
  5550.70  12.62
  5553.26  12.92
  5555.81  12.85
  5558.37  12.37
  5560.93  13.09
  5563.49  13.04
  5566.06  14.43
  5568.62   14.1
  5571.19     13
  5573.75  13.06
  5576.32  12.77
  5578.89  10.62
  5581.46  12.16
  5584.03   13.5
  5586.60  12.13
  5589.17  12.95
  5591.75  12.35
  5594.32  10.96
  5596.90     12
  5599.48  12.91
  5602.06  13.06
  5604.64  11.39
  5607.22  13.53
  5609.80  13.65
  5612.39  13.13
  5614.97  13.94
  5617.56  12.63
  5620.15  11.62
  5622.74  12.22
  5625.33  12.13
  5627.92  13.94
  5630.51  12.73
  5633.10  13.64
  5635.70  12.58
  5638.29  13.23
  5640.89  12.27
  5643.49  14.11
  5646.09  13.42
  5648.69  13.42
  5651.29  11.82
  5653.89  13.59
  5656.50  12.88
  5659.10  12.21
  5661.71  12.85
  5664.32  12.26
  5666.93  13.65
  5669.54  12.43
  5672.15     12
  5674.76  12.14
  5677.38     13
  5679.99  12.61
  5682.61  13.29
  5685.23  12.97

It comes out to 0.7 Angstrom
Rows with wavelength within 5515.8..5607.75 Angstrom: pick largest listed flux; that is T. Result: 14.43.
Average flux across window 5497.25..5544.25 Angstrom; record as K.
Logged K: 12.7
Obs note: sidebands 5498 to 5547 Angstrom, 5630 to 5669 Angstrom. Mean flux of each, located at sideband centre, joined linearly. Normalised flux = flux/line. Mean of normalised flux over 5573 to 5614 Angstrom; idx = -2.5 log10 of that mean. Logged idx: 0.03 mag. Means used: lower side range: 12.7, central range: 12.5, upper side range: 13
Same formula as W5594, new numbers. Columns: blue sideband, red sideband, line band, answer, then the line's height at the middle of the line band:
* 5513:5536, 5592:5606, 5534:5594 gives -3.0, 12.3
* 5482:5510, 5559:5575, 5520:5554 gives 0.9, 13.2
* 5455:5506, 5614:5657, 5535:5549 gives -0.5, 12.9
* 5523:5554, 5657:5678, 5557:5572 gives -0.6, 12.8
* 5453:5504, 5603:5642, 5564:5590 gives 0.0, 12.9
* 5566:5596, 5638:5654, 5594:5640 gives 0.3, 12.9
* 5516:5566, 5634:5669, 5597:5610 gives 0.2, 12.9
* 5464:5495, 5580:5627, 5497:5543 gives 0.3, 12.8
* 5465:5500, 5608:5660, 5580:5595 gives 0.7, 12.9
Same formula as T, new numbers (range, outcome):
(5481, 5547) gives 13.94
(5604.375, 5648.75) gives 14.11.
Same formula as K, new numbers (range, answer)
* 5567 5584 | 12.7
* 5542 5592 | 12.9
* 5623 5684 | 12.9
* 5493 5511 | 12.8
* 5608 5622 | 13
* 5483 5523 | 12.8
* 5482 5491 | 13.2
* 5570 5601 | 12.4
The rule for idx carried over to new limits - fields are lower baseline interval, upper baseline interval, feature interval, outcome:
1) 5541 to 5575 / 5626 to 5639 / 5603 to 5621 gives 0.026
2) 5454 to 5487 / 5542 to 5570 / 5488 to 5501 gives -0.017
